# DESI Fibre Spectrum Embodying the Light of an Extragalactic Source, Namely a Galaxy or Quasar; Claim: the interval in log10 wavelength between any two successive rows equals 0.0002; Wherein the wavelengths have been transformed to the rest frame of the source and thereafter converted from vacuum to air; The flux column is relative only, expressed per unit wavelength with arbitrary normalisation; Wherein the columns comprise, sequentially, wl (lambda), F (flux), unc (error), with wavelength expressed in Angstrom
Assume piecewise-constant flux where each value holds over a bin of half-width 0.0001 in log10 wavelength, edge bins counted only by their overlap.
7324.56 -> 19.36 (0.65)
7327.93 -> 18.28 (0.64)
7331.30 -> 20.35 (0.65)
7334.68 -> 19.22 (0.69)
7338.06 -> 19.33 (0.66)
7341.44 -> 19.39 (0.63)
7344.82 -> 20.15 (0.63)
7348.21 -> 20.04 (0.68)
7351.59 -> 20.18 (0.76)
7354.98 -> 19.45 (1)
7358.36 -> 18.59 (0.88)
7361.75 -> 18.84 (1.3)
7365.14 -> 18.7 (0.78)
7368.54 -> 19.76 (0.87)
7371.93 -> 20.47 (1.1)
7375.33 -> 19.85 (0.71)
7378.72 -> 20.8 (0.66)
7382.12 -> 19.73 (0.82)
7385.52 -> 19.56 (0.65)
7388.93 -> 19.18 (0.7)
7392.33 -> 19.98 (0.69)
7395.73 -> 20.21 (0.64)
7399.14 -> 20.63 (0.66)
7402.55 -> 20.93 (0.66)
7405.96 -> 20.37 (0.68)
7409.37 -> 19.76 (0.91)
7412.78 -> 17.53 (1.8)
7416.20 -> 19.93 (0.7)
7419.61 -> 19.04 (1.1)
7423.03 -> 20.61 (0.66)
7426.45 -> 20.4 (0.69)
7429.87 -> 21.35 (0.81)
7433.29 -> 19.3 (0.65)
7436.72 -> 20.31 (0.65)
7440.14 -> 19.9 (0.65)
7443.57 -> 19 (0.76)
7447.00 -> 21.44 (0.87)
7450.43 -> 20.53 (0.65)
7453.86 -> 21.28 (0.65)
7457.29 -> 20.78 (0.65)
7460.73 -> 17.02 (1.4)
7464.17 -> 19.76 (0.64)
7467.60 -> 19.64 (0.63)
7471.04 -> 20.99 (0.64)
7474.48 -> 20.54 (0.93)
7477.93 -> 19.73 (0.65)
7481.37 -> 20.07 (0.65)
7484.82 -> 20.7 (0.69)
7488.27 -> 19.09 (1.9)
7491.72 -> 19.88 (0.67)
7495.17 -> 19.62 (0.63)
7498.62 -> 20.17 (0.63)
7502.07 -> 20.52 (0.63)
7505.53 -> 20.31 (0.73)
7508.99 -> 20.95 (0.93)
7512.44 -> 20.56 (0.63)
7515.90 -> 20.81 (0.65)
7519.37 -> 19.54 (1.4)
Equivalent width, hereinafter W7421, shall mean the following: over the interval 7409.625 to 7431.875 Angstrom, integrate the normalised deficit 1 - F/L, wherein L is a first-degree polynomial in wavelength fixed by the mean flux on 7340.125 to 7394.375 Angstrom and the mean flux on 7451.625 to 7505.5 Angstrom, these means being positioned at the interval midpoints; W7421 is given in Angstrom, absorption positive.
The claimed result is 0.0 Angstrom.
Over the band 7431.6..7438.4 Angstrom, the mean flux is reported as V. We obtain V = 19.8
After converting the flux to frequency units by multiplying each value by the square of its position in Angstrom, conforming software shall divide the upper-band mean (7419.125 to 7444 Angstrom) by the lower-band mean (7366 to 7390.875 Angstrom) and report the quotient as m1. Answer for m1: 1.0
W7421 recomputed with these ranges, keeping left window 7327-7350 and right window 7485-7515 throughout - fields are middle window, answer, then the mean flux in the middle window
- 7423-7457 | -0.77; 20.4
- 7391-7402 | -0.31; 20.4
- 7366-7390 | -0.19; 19.9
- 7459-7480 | 0.47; 19.6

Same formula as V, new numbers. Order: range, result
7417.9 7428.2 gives 20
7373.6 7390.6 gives 19.8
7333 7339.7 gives 19.3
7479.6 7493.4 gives 19.9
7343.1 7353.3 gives 20.1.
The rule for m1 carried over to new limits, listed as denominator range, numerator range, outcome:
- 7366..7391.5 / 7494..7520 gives 1.06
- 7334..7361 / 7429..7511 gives 1.06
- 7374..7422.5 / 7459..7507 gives 1.02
